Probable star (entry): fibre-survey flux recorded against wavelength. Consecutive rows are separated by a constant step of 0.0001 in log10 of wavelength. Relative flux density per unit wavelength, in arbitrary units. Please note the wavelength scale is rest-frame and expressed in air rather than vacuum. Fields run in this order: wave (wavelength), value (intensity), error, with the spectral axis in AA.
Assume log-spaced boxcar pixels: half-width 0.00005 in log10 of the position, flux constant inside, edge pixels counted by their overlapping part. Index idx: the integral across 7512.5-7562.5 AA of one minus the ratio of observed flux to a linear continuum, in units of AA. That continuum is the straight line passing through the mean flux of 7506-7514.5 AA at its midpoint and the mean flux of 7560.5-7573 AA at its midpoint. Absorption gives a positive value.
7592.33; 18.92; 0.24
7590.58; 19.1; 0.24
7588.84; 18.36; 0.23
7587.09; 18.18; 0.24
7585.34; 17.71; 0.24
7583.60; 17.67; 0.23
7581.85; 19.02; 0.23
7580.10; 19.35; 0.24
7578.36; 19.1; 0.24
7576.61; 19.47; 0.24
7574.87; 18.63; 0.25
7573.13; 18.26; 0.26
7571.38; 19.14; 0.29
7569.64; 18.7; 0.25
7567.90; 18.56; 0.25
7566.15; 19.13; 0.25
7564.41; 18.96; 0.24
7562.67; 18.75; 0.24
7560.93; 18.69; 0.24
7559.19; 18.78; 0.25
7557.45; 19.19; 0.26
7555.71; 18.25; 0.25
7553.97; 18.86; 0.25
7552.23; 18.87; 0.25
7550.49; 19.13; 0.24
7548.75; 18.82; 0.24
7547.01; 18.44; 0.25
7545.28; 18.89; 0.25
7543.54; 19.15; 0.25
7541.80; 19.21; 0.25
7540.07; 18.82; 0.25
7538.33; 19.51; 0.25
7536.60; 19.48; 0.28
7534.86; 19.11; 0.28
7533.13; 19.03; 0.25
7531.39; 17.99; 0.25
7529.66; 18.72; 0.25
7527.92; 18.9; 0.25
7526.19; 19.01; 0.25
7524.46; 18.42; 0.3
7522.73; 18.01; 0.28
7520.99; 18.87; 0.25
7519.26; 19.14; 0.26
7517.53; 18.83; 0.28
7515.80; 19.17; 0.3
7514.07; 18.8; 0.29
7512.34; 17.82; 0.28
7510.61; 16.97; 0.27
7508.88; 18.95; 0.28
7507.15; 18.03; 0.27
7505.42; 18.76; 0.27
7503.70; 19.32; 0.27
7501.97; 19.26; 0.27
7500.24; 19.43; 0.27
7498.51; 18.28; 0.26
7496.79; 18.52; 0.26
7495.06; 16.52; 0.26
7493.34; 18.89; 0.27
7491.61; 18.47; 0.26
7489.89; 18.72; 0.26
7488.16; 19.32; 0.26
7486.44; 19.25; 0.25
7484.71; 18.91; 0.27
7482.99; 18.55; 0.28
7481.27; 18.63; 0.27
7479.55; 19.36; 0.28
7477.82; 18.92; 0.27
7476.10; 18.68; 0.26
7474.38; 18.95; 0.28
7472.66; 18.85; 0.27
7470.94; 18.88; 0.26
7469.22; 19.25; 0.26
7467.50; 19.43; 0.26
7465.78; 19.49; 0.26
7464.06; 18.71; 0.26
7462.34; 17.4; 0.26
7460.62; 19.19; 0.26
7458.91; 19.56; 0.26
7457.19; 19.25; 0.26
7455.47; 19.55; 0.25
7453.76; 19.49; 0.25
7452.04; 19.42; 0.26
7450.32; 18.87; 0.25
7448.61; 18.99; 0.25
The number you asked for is -1.1 AA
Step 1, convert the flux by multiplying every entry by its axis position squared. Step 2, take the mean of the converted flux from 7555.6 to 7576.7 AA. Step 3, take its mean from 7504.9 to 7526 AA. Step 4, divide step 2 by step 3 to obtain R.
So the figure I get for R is 1.03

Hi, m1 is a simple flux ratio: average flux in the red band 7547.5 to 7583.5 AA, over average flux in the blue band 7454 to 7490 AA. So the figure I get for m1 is 1.0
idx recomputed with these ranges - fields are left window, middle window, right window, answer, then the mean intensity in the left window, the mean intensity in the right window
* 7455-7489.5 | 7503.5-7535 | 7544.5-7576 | 0.5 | 19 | 18.8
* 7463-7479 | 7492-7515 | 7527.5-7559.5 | 0.6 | 19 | 18.9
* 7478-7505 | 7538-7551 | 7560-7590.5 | -0.2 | 18.8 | 18.7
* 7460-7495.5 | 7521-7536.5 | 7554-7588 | 0.0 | 18.8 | 18.7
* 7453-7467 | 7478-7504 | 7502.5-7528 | 0.1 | 19.1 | 18.6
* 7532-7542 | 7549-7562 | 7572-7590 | 0.1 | 19.2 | 18.6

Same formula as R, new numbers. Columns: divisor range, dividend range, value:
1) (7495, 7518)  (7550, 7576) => 1.03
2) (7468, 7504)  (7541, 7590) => 1.02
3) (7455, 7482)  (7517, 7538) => 1.01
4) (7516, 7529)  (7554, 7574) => 1.01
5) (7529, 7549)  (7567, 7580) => 1.01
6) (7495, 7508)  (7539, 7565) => 1.03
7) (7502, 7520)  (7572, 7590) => 1.02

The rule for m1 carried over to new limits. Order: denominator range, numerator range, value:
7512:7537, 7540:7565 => 1.01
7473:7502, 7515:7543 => 1.01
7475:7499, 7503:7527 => 1.00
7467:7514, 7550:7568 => 1.01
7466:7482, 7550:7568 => 0.99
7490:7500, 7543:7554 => 1.03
